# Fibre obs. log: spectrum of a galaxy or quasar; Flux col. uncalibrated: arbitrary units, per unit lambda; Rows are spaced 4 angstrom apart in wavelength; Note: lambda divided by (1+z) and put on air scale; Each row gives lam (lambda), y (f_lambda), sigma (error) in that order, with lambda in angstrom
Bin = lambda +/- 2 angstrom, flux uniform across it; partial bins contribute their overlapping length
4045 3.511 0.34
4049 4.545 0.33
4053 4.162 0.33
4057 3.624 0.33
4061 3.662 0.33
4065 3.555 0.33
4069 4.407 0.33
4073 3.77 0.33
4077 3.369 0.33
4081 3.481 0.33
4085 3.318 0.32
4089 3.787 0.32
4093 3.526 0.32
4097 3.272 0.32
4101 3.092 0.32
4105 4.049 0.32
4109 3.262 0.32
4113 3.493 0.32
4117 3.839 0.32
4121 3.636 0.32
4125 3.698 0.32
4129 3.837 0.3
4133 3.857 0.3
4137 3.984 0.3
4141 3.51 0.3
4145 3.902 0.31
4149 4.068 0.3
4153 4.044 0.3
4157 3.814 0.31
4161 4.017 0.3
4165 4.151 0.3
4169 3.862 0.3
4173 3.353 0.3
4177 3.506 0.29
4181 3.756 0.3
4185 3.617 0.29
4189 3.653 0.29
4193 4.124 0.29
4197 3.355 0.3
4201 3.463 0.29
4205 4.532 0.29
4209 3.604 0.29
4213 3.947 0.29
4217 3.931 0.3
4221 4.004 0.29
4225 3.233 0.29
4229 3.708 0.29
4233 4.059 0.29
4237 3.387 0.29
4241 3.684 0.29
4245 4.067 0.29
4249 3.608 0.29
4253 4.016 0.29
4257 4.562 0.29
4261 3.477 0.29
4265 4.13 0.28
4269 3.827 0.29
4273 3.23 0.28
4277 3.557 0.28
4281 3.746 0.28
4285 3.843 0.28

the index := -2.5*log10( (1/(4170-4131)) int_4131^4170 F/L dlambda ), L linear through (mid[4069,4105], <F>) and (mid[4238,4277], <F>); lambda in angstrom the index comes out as -0.08 mag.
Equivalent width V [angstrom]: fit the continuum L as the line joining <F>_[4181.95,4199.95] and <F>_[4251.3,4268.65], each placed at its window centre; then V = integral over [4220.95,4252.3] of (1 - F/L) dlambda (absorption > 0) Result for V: 1.57 angstrom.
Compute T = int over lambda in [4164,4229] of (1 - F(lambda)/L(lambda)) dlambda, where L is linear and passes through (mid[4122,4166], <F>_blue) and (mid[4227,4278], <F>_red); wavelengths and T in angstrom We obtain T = 1.6 angstrom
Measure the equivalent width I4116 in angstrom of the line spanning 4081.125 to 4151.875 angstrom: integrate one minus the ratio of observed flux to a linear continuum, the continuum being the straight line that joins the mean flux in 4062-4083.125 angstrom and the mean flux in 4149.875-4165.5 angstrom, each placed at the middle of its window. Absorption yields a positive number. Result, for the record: 3.8 angstrom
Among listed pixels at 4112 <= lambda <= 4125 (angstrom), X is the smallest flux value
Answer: 3.493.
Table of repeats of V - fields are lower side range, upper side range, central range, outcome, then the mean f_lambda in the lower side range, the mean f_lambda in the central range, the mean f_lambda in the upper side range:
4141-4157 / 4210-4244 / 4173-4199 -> 1.32 angstrom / 3.92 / 3.64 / 3.75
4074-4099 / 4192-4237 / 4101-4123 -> -0.44 angstrom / 3.47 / 3.6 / 3.79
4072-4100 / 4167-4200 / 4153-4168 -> -1.60 angstrom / 3.48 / 3.99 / 3.65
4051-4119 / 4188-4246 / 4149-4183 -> -0.98 angstrom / 3.63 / 3.83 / 3.78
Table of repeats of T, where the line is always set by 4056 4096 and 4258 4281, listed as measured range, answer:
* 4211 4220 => -0.7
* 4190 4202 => 0.0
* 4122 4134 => -0.4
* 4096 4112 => 0.9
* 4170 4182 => 0.4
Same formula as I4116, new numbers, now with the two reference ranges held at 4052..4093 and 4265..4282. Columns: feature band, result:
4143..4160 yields -1.3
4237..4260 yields -1.7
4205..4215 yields -0.7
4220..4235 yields -0.3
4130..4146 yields -0.6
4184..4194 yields -0.3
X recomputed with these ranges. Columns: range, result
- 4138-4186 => 3.353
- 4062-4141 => 3.092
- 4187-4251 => 3.233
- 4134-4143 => 3.51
